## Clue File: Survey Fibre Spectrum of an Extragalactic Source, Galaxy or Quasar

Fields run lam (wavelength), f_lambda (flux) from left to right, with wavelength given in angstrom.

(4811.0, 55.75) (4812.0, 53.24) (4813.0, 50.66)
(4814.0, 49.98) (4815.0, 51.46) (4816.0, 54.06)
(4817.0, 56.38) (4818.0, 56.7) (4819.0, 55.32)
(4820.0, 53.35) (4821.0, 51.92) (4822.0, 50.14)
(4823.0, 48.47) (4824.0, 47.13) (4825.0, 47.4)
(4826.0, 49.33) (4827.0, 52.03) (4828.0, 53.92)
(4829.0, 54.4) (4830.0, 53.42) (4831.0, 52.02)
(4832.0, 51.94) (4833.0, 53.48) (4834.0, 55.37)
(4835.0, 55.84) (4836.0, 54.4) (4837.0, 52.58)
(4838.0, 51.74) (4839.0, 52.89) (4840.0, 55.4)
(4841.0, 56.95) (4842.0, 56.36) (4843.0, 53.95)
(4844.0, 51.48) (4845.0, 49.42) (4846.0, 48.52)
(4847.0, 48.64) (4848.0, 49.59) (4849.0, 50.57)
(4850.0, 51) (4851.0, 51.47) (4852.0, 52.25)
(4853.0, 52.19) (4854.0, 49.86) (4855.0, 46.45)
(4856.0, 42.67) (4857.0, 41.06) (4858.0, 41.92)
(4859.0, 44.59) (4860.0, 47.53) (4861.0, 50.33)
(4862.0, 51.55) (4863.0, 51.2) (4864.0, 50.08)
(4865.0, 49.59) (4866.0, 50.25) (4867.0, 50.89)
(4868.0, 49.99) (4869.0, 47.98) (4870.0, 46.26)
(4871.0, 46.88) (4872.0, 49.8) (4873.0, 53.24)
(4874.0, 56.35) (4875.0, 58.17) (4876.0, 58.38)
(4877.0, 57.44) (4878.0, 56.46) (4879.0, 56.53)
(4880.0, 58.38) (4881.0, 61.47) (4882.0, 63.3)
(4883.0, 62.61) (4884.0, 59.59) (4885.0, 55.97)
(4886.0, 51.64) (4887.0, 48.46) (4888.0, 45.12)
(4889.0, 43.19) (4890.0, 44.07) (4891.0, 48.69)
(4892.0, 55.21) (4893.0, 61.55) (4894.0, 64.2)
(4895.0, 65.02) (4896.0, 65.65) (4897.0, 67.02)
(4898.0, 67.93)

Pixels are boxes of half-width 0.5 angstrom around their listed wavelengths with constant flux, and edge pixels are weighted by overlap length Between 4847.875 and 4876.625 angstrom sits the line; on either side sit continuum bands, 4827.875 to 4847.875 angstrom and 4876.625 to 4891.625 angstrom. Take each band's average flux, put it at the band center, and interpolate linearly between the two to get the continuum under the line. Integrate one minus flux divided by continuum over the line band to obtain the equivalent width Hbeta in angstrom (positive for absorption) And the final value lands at 2.1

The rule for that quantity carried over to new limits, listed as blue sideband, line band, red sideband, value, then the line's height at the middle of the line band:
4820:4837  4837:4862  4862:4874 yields 0.5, 50.9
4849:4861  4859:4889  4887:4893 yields -3.0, 48.1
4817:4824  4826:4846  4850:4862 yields -1.2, 50.4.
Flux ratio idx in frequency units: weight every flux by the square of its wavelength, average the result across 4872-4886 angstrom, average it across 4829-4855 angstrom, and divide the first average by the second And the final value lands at 1.12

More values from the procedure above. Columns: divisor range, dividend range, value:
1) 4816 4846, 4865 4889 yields 1.04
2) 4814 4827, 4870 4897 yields 1.11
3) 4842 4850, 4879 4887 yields 1.16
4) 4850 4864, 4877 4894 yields 1.15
